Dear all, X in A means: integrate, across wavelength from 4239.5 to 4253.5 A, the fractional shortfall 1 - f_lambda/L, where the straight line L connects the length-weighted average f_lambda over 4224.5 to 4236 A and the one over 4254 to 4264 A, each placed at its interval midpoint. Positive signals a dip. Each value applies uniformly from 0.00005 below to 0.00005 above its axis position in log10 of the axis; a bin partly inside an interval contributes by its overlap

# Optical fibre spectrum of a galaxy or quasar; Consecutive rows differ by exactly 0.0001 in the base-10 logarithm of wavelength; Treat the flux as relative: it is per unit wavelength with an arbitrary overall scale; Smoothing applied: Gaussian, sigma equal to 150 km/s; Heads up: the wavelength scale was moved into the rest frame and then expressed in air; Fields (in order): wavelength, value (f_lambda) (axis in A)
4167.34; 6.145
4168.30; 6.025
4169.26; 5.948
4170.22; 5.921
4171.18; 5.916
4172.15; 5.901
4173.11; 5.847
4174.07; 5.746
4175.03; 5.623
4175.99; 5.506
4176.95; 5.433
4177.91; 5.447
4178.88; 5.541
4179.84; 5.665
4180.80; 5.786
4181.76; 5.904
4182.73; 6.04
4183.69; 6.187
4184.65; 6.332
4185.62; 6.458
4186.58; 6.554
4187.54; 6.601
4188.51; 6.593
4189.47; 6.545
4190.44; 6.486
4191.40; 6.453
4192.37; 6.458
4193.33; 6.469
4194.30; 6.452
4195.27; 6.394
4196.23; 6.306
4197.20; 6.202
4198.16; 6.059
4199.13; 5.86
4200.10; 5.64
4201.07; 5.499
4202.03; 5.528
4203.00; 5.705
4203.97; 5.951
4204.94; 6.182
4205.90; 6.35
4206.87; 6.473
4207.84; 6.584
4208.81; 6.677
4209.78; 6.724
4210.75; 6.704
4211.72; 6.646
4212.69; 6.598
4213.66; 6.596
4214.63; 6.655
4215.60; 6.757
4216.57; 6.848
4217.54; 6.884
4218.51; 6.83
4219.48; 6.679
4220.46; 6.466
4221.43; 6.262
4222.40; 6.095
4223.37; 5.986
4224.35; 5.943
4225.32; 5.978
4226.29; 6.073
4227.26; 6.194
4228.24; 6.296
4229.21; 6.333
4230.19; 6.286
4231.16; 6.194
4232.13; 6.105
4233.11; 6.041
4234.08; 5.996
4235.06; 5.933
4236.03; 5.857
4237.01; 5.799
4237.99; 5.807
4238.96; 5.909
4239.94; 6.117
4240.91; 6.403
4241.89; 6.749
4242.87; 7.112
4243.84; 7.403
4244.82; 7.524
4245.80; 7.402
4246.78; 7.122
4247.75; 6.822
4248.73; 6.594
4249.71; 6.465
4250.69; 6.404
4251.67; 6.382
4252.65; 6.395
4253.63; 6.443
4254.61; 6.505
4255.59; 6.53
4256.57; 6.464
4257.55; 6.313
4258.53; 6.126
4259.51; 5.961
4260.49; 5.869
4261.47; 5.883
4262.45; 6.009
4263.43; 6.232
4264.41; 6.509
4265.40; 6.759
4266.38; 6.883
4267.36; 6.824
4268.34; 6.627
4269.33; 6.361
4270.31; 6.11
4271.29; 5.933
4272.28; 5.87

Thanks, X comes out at -1.4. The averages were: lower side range 6.12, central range 6.77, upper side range 6.2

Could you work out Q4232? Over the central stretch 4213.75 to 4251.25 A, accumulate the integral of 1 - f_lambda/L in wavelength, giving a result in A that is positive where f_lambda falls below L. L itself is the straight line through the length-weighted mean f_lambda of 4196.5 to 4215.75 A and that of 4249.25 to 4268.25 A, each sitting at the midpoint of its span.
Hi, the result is -0.68 A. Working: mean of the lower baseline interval 6.26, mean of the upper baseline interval 6.37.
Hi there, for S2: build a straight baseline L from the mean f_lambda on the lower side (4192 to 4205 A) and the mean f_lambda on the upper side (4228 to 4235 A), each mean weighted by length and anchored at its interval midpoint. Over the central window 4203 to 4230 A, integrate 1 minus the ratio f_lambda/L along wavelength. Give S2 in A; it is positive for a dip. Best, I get -1.39 A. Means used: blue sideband 6.04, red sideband 6.16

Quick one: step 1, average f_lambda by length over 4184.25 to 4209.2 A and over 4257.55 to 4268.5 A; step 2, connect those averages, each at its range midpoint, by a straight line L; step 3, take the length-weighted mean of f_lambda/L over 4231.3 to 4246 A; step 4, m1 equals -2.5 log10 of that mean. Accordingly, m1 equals -0.01 mag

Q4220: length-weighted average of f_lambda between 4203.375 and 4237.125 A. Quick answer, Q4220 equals 6.35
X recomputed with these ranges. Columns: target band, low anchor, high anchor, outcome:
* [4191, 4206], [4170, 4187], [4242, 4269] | -0.08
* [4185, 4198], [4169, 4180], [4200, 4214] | -0.98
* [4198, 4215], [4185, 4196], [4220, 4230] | 0.24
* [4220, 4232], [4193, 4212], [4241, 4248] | 0.99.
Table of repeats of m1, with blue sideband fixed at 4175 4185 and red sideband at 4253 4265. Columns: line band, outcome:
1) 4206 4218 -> -0.12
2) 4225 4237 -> 0.00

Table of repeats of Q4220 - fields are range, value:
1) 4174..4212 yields 6.15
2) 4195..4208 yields 6.04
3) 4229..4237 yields 6.07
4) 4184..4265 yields 6.36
